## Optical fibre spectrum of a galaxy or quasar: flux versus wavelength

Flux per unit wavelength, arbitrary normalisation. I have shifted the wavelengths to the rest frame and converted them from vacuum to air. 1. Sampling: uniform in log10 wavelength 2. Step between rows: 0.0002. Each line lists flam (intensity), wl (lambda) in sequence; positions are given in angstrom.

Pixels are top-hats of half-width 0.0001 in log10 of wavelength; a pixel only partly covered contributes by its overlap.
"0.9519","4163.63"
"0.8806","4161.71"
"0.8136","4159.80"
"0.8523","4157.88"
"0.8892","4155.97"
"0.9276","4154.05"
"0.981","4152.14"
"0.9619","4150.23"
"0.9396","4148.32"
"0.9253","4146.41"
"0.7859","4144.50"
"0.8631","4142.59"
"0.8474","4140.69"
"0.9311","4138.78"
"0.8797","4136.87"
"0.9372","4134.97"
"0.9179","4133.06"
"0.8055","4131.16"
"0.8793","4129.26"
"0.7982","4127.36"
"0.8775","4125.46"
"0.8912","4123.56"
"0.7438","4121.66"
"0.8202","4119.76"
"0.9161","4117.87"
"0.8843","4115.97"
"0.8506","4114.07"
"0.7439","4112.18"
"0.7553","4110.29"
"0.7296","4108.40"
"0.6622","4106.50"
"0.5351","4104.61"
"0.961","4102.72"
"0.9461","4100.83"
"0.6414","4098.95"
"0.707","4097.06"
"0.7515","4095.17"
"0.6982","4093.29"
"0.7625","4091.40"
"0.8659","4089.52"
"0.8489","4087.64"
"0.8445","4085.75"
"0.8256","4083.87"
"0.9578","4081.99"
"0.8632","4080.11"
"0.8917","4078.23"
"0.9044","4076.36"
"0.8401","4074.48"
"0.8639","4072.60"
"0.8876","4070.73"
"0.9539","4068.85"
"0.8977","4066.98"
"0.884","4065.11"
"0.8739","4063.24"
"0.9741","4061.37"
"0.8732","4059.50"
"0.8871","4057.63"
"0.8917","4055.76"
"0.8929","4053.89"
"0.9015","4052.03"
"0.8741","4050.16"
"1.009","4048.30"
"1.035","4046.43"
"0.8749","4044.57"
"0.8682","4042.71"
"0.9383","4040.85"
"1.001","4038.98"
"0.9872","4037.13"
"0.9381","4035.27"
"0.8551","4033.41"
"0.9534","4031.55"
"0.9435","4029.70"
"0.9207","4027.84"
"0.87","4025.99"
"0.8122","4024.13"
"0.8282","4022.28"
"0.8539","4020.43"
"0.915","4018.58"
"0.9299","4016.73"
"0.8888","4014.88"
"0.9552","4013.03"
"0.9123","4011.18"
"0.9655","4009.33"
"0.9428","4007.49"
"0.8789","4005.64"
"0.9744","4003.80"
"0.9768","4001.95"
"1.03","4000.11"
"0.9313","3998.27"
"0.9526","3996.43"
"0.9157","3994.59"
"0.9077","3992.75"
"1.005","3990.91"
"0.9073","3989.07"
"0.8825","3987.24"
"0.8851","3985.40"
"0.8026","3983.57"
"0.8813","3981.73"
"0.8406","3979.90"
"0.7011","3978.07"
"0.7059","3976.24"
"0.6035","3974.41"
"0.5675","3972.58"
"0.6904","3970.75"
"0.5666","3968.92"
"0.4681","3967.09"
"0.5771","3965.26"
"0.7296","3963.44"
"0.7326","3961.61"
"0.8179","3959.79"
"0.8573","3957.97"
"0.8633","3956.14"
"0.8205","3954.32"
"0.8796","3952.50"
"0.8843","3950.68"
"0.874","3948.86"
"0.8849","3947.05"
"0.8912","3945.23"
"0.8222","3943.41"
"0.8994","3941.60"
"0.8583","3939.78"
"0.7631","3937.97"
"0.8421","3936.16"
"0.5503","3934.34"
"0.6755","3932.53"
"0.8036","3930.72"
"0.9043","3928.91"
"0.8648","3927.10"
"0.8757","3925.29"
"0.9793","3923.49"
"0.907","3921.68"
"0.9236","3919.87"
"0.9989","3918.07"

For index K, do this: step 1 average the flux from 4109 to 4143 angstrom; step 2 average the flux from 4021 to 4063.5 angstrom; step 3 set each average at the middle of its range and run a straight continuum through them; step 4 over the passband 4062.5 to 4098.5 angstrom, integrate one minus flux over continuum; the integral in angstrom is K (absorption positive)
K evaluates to 1.6 angstrom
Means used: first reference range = 0.913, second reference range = 0.851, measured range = 0.845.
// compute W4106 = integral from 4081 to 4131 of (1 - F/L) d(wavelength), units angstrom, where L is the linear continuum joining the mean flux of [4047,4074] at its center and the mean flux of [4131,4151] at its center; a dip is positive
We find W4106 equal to 5.3 angstrom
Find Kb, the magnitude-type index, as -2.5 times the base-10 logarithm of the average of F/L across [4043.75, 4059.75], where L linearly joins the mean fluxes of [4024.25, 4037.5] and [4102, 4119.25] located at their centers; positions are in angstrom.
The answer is -0.05 mag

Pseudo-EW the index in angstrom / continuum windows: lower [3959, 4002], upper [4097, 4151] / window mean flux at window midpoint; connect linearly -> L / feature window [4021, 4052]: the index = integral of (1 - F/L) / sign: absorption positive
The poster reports -4.2 angstrom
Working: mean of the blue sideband 0.792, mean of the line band 0.918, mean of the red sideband 0.834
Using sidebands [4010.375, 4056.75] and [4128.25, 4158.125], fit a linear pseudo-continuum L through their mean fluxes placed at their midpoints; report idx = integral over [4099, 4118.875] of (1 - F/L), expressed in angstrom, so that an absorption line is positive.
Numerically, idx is 2.43 angstrom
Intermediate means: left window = 0.914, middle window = 0.792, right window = 0.896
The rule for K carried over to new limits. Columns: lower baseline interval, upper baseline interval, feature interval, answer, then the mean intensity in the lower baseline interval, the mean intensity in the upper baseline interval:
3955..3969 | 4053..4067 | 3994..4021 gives -4.7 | 0.711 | 0.897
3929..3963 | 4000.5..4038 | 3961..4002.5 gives 3.6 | 0.819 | 0.916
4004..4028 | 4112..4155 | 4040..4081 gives -0.6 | 0.9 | 0.877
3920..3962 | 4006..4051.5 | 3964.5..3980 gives 4.3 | 0.84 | 0.919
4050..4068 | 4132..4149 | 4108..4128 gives 1.6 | 0.896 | 0.89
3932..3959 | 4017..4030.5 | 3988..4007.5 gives -1.9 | 0.827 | 0.88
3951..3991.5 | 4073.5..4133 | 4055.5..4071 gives -2.0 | 0.763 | 0.815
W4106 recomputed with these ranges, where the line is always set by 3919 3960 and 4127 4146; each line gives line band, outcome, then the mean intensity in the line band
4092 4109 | 2.5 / 0.737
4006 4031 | -1.4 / 0.903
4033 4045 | -1.0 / 0.928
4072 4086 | -0.2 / 0.876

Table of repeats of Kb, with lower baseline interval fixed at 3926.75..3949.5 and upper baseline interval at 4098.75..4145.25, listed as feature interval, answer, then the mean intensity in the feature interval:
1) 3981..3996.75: -0.11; 0.903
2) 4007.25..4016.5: -0.14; 0.932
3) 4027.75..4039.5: -0.15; 0.943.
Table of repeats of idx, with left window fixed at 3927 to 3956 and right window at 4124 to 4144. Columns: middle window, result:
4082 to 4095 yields 0.70 angstrom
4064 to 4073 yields -0.45 angstrom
